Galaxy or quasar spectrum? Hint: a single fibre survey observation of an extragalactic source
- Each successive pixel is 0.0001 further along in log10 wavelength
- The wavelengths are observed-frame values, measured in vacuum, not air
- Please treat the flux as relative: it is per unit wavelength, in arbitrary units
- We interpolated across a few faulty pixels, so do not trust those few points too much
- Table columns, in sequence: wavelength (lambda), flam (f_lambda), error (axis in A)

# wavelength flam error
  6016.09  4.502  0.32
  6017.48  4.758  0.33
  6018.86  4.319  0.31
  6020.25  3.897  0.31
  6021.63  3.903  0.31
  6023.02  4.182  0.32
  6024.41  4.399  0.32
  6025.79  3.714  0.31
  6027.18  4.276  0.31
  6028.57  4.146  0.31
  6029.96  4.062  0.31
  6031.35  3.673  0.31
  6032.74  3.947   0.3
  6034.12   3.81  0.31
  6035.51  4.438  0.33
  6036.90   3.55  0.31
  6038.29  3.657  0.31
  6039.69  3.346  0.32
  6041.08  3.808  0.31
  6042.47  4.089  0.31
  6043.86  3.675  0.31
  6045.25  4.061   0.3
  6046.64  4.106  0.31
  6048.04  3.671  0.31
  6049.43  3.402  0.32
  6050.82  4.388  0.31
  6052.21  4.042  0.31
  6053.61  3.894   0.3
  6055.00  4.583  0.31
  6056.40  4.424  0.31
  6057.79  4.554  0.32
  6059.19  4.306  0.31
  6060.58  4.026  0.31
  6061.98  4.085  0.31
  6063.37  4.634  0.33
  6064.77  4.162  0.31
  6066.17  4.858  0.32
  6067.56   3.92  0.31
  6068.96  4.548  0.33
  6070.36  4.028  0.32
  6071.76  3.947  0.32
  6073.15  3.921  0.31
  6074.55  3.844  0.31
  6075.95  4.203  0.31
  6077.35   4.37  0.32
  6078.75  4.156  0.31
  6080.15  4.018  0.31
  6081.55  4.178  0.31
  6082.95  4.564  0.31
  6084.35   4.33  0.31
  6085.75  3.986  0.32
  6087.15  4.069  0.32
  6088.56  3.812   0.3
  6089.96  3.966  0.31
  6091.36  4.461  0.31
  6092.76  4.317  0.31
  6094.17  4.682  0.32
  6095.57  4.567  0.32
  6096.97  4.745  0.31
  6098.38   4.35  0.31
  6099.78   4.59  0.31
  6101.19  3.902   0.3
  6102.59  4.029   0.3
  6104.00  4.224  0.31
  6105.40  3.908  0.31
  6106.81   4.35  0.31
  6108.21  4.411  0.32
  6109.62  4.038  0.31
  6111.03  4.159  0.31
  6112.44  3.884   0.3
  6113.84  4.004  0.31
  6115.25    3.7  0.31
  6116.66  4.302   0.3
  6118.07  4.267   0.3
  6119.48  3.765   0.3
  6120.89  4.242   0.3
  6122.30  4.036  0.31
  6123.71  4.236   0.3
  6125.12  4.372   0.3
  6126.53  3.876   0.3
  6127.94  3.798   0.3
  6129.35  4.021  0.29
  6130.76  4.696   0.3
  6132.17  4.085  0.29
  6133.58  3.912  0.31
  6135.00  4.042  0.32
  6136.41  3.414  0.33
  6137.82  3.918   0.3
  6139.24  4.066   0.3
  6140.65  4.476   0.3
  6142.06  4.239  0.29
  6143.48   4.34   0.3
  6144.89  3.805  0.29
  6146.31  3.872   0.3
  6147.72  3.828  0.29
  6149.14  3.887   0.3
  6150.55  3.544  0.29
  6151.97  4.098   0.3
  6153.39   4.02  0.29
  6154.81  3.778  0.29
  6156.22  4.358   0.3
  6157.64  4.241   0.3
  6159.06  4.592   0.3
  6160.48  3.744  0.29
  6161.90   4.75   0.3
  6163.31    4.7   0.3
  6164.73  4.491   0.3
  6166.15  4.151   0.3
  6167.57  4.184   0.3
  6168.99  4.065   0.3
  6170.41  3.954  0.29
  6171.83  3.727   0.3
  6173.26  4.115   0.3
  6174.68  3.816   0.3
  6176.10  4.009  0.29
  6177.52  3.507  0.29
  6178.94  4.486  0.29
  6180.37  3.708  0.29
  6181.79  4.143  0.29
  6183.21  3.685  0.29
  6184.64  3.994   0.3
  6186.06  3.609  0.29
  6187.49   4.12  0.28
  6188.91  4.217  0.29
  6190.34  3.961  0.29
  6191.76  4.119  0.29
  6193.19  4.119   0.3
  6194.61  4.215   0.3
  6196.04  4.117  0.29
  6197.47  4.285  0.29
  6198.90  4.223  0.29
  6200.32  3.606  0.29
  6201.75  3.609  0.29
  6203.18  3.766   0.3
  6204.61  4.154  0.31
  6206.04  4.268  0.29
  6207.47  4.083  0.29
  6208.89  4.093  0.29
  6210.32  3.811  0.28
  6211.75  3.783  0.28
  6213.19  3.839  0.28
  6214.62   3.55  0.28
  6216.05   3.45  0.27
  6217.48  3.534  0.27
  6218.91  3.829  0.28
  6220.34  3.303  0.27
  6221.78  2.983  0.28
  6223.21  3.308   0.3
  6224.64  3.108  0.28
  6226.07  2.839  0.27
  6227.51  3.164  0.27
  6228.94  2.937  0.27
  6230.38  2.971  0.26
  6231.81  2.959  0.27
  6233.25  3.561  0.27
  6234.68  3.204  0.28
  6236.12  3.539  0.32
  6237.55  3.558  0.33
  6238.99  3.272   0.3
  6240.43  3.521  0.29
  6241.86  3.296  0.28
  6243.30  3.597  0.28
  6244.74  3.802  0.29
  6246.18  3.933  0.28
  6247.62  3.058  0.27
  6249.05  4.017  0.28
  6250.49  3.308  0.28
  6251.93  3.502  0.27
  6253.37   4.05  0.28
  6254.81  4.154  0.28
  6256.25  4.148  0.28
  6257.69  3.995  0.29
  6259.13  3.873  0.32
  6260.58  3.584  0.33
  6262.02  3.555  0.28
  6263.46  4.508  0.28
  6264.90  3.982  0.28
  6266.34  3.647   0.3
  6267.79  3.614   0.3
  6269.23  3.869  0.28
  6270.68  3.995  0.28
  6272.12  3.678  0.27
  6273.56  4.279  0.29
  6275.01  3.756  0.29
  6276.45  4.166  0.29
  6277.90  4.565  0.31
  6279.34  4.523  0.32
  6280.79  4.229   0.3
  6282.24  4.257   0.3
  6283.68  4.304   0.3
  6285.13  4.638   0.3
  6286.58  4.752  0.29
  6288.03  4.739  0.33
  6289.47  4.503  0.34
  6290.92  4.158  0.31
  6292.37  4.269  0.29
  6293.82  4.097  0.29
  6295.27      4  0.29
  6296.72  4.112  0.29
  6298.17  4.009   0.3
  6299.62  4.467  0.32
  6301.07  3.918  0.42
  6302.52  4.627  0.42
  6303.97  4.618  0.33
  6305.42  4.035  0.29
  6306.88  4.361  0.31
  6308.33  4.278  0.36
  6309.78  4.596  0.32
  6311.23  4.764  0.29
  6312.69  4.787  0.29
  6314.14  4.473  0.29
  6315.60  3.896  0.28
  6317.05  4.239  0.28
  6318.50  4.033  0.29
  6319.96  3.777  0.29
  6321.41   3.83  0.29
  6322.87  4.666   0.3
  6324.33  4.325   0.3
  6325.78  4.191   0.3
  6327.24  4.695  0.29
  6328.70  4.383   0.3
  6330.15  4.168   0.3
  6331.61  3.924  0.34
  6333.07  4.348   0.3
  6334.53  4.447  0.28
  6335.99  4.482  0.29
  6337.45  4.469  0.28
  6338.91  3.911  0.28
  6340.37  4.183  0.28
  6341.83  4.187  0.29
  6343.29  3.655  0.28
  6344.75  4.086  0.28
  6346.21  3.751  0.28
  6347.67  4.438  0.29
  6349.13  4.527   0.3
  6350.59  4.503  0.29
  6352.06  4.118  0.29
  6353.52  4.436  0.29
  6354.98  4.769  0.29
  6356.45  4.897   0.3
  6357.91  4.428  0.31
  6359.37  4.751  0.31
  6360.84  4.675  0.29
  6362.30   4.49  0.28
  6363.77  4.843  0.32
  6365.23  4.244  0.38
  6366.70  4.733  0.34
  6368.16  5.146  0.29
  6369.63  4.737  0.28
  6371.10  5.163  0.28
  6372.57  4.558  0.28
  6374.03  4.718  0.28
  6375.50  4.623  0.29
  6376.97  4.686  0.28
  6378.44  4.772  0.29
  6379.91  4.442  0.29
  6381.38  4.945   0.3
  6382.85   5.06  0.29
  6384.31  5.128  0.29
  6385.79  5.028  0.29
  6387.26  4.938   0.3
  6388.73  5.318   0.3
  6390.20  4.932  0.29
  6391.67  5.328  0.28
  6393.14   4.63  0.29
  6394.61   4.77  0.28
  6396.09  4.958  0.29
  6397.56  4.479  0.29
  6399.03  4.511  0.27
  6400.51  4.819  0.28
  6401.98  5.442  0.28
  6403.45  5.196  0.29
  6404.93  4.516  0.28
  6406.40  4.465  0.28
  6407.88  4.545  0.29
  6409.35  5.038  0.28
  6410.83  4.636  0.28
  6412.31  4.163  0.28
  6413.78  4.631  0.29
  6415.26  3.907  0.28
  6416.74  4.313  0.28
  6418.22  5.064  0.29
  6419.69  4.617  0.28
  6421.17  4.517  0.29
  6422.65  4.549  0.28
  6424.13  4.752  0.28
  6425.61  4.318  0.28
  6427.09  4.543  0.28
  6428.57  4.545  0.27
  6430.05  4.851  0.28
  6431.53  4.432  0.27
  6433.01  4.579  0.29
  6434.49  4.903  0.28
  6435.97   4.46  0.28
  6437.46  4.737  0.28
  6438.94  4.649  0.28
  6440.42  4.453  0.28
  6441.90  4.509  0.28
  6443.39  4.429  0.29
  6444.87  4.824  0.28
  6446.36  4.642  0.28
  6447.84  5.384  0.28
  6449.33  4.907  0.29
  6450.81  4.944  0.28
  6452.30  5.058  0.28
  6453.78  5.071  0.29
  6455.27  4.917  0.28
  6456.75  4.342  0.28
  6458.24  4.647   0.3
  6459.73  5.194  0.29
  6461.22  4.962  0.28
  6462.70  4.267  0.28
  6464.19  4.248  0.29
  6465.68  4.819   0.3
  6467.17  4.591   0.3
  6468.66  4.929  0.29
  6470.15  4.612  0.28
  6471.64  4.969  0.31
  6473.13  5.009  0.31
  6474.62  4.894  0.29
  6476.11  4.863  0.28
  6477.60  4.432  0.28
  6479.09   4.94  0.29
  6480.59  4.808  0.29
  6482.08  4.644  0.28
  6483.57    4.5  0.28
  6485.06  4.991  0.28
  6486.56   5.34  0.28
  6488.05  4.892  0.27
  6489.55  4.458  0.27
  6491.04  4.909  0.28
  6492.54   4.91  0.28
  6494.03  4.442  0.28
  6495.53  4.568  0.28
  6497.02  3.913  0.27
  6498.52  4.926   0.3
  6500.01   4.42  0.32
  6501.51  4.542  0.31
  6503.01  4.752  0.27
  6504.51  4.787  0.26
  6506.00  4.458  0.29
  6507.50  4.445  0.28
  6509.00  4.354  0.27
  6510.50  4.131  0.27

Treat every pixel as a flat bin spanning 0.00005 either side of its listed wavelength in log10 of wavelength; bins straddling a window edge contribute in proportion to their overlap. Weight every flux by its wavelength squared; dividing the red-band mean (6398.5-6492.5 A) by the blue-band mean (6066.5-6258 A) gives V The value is 1.31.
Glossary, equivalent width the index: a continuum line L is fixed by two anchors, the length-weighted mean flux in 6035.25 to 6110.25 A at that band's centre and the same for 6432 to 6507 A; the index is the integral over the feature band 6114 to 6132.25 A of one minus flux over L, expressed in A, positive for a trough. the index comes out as 0.51 A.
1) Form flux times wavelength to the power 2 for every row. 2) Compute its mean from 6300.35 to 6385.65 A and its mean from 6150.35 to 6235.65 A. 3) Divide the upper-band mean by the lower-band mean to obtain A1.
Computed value 1.22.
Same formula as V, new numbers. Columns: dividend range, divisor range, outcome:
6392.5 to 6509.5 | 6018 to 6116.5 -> 1.29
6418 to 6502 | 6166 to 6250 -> 1.37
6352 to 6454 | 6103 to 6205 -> 1.26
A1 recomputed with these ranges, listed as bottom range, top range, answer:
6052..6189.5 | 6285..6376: 1.14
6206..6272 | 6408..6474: 1.38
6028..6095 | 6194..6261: 0.93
